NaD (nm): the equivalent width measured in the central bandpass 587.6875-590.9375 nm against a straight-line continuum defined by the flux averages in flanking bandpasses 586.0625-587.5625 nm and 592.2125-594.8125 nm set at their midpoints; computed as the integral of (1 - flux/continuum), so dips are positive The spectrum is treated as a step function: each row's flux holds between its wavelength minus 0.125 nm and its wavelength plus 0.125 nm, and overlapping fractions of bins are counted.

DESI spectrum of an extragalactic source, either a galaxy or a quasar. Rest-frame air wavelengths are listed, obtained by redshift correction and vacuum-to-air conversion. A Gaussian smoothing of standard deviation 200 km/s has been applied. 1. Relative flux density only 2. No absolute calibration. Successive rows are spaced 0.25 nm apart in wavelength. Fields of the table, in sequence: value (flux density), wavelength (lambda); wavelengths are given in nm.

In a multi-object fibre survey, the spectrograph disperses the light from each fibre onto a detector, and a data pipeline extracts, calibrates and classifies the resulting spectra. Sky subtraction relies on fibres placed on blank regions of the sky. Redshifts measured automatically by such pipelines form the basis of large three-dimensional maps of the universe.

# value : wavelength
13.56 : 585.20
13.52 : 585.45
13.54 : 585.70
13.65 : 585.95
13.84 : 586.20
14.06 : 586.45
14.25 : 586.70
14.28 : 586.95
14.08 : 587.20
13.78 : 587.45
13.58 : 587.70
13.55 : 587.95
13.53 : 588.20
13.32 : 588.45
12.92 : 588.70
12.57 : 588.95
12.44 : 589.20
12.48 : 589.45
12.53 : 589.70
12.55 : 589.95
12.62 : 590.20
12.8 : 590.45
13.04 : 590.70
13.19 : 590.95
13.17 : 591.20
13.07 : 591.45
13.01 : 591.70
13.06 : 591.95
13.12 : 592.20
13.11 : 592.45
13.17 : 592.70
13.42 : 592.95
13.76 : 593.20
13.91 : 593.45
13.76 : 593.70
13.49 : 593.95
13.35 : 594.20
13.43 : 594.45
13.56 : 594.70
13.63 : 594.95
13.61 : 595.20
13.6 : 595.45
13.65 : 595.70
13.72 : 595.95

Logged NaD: 0.219 nm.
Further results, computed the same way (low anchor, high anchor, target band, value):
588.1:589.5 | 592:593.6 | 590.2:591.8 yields 0.02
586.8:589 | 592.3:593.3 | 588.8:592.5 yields 0.16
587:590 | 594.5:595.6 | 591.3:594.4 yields 0.02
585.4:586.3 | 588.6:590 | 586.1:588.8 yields -0.12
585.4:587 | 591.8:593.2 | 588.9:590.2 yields 0.10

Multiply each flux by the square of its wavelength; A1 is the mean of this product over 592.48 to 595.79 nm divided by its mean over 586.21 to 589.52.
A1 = 1.03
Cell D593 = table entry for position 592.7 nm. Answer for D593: 13.17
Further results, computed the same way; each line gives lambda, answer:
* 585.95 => 13.65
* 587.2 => 14.08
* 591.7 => 13.01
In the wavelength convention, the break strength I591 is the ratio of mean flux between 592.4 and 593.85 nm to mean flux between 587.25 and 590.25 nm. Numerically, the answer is 1.0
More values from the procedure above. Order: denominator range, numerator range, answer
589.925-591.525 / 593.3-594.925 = 1.05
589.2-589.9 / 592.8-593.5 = 1.09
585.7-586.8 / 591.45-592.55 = 0.94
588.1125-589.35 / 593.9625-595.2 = 1.04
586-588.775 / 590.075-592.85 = 0.95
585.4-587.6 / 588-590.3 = 0.92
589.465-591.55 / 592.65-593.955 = 1.06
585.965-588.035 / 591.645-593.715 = 0.96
